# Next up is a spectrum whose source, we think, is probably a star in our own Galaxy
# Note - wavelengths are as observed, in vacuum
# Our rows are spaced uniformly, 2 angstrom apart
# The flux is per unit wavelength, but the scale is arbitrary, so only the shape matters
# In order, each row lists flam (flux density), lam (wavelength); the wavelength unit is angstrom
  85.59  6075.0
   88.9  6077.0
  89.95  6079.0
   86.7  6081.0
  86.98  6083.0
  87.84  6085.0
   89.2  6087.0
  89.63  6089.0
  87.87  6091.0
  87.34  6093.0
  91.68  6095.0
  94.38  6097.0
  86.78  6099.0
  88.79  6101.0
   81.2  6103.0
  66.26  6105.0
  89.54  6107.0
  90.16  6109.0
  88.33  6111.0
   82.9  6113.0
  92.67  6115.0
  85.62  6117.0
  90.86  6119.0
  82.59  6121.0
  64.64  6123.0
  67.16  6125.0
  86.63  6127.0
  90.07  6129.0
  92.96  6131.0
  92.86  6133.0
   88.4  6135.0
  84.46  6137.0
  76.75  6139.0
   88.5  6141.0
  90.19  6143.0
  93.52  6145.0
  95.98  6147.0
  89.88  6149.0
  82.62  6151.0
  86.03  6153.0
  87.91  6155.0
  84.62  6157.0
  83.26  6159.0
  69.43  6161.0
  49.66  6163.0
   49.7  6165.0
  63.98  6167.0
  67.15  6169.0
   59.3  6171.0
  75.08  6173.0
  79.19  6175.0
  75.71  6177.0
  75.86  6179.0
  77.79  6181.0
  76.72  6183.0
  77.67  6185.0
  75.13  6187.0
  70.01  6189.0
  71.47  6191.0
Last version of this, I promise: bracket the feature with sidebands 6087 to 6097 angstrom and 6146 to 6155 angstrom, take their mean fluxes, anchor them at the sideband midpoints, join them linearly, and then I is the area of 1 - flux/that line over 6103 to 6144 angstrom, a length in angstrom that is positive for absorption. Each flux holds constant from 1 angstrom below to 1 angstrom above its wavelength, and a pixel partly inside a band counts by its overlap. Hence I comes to 2.1 angstrom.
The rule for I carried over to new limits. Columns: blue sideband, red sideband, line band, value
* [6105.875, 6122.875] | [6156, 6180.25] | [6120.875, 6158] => -3.5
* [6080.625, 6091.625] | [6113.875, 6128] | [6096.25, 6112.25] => -0.2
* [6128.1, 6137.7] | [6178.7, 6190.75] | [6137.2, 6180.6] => 2.8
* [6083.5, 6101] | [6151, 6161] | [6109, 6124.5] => 0.6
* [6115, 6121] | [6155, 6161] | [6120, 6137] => 0.6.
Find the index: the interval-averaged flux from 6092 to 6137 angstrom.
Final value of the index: 85.5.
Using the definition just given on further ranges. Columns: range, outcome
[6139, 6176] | 77.5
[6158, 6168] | 63.2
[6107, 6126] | 83.1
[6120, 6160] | 85.5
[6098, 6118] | 85.2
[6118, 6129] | 79.4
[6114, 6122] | 87.9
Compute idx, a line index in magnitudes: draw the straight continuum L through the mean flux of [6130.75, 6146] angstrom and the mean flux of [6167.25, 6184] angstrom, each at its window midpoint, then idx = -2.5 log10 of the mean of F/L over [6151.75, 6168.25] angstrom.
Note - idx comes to 0.11 mag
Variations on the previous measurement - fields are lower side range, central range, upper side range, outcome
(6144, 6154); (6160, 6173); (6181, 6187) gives 0.336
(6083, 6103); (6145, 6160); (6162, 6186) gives -0.179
